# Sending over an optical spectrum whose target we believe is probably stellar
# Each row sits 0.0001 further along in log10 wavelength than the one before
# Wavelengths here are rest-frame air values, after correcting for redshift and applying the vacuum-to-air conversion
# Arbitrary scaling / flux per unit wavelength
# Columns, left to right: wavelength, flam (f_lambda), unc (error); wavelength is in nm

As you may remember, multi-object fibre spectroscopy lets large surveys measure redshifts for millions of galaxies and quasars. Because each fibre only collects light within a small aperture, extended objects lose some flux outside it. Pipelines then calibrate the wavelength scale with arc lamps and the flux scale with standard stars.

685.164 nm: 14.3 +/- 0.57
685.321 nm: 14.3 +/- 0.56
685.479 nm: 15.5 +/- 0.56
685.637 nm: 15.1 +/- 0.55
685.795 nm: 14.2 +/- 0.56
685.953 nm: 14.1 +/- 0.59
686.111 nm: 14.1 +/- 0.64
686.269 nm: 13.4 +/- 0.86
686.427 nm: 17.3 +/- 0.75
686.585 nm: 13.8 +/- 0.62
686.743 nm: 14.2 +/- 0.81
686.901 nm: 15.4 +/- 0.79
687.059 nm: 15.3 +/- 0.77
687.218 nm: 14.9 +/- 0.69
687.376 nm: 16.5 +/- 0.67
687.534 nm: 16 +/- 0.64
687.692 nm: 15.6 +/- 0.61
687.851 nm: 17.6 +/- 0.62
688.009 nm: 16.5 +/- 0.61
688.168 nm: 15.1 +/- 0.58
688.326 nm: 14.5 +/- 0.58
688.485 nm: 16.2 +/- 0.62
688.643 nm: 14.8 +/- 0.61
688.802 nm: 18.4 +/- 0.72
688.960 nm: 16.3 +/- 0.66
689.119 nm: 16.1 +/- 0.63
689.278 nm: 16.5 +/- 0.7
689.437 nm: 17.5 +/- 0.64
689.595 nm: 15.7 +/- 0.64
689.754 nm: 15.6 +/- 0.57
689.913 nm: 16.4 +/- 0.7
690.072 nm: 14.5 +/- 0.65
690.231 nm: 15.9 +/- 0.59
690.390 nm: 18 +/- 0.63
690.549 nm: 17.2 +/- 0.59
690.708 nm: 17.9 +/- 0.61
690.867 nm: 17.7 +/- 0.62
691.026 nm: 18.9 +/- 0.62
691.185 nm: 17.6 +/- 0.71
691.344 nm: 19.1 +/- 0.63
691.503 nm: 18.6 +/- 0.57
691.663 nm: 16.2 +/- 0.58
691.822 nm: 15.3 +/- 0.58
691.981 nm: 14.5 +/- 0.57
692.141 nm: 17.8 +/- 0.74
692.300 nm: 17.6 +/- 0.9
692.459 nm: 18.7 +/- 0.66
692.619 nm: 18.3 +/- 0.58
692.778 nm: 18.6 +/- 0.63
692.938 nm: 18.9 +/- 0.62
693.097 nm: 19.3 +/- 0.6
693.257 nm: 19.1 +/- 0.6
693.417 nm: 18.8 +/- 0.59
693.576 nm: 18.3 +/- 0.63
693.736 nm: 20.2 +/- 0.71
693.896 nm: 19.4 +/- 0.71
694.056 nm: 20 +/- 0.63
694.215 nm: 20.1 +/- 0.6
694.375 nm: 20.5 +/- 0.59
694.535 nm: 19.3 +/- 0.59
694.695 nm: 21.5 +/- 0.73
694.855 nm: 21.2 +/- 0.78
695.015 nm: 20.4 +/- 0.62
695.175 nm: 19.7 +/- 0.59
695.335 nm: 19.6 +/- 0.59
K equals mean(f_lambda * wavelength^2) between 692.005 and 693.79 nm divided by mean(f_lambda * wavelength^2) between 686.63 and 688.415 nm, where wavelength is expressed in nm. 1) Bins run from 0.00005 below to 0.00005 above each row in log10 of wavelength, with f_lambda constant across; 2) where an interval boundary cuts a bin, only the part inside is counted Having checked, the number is 1.21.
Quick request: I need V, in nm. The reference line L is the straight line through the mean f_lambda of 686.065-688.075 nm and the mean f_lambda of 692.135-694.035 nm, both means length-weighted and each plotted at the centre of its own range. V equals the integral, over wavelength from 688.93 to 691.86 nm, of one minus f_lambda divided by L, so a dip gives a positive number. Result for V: 0.07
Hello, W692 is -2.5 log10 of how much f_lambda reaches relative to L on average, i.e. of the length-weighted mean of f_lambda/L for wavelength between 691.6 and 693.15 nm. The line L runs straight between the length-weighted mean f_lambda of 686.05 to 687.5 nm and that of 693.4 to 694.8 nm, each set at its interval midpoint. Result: 0.07 mag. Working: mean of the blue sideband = 15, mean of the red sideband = 19.9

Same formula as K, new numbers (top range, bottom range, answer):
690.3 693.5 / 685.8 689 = 1.17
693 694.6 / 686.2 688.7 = 1.28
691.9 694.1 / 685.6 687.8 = 1.25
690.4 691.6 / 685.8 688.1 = 1.20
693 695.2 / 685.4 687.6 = 1.35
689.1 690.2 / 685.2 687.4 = 1.09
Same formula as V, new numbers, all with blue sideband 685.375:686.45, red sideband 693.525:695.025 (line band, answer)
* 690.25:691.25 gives 0.00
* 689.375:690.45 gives 0.07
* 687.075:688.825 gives 0.01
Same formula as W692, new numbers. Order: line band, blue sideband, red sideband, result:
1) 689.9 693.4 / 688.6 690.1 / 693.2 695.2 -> 0.02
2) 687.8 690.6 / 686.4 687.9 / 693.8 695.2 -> 0.04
